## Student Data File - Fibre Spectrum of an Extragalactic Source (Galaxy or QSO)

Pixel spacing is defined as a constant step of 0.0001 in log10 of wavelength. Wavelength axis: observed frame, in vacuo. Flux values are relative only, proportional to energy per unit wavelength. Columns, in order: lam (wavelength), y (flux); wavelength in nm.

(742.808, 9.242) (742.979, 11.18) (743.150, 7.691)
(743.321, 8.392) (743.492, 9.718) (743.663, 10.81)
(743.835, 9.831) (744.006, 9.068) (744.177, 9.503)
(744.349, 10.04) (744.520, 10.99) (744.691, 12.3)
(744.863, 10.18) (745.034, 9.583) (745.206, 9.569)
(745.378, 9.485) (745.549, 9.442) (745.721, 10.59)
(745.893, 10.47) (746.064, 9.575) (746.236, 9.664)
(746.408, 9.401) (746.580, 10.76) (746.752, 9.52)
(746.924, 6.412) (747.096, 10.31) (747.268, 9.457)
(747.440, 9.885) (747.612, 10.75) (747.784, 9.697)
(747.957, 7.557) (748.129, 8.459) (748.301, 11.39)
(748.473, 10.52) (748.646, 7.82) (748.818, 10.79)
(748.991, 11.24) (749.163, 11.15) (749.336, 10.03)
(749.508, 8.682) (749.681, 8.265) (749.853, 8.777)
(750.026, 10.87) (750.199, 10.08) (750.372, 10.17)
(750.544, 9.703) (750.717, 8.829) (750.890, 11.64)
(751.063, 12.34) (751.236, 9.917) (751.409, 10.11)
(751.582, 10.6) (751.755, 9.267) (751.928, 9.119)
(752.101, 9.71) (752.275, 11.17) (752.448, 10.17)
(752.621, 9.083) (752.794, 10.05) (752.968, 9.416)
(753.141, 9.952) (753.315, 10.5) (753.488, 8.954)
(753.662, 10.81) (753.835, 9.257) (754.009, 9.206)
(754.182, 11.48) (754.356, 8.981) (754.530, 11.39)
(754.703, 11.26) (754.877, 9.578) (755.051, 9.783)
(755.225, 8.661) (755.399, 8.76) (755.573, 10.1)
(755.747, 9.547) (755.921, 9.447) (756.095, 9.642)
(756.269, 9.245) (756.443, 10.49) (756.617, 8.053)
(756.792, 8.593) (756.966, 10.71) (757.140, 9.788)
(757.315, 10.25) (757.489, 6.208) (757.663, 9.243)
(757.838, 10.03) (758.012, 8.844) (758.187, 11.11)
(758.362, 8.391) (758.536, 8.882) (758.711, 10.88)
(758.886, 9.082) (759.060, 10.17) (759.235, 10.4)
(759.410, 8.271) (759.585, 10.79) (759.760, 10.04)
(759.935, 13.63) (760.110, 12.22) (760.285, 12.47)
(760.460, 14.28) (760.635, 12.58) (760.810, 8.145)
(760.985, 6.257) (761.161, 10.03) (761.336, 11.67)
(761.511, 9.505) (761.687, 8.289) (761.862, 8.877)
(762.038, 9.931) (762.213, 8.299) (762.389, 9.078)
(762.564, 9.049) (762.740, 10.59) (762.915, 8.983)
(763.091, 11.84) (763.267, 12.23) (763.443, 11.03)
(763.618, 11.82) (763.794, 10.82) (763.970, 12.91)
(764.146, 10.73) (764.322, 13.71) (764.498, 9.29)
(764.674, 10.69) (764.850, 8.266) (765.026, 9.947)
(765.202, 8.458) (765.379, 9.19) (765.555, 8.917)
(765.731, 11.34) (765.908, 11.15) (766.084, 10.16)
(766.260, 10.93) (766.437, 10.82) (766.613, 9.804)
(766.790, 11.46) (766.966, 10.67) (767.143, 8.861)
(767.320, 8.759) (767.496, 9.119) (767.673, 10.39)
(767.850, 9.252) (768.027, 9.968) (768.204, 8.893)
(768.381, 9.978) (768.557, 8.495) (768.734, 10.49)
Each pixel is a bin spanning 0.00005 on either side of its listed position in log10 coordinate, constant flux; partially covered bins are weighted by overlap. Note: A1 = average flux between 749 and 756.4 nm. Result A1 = 9.92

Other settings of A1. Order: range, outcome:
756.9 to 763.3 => 10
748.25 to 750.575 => 9.95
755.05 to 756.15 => 9.38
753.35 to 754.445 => 9.82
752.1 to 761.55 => 9.95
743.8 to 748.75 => 9.74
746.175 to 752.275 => 9.82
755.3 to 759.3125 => 9.47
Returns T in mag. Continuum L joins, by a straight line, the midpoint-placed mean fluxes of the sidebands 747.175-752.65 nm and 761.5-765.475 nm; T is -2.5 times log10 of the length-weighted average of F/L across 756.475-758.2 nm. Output 0.09 mag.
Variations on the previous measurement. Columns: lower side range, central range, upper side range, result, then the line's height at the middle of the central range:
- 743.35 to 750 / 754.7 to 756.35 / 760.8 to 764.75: 0.055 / 10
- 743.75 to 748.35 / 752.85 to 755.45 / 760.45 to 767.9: 0.006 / 9.94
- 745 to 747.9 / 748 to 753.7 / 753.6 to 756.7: -0.028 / 9.71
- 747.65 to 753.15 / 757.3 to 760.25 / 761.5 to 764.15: 0.021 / 10.1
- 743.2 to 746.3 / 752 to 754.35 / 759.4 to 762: 0.033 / 10.2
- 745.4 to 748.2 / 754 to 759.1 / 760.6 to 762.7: -0.029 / 9.34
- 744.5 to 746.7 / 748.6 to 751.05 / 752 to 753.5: 0.004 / 10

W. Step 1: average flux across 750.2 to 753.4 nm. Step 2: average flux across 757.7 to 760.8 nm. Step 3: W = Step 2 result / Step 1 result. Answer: 1.05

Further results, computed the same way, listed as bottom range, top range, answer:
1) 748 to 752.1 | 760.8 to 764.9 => 1.02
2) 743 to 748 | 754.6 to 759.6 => 0.98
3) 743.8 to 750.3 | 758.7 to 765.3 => 1.06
